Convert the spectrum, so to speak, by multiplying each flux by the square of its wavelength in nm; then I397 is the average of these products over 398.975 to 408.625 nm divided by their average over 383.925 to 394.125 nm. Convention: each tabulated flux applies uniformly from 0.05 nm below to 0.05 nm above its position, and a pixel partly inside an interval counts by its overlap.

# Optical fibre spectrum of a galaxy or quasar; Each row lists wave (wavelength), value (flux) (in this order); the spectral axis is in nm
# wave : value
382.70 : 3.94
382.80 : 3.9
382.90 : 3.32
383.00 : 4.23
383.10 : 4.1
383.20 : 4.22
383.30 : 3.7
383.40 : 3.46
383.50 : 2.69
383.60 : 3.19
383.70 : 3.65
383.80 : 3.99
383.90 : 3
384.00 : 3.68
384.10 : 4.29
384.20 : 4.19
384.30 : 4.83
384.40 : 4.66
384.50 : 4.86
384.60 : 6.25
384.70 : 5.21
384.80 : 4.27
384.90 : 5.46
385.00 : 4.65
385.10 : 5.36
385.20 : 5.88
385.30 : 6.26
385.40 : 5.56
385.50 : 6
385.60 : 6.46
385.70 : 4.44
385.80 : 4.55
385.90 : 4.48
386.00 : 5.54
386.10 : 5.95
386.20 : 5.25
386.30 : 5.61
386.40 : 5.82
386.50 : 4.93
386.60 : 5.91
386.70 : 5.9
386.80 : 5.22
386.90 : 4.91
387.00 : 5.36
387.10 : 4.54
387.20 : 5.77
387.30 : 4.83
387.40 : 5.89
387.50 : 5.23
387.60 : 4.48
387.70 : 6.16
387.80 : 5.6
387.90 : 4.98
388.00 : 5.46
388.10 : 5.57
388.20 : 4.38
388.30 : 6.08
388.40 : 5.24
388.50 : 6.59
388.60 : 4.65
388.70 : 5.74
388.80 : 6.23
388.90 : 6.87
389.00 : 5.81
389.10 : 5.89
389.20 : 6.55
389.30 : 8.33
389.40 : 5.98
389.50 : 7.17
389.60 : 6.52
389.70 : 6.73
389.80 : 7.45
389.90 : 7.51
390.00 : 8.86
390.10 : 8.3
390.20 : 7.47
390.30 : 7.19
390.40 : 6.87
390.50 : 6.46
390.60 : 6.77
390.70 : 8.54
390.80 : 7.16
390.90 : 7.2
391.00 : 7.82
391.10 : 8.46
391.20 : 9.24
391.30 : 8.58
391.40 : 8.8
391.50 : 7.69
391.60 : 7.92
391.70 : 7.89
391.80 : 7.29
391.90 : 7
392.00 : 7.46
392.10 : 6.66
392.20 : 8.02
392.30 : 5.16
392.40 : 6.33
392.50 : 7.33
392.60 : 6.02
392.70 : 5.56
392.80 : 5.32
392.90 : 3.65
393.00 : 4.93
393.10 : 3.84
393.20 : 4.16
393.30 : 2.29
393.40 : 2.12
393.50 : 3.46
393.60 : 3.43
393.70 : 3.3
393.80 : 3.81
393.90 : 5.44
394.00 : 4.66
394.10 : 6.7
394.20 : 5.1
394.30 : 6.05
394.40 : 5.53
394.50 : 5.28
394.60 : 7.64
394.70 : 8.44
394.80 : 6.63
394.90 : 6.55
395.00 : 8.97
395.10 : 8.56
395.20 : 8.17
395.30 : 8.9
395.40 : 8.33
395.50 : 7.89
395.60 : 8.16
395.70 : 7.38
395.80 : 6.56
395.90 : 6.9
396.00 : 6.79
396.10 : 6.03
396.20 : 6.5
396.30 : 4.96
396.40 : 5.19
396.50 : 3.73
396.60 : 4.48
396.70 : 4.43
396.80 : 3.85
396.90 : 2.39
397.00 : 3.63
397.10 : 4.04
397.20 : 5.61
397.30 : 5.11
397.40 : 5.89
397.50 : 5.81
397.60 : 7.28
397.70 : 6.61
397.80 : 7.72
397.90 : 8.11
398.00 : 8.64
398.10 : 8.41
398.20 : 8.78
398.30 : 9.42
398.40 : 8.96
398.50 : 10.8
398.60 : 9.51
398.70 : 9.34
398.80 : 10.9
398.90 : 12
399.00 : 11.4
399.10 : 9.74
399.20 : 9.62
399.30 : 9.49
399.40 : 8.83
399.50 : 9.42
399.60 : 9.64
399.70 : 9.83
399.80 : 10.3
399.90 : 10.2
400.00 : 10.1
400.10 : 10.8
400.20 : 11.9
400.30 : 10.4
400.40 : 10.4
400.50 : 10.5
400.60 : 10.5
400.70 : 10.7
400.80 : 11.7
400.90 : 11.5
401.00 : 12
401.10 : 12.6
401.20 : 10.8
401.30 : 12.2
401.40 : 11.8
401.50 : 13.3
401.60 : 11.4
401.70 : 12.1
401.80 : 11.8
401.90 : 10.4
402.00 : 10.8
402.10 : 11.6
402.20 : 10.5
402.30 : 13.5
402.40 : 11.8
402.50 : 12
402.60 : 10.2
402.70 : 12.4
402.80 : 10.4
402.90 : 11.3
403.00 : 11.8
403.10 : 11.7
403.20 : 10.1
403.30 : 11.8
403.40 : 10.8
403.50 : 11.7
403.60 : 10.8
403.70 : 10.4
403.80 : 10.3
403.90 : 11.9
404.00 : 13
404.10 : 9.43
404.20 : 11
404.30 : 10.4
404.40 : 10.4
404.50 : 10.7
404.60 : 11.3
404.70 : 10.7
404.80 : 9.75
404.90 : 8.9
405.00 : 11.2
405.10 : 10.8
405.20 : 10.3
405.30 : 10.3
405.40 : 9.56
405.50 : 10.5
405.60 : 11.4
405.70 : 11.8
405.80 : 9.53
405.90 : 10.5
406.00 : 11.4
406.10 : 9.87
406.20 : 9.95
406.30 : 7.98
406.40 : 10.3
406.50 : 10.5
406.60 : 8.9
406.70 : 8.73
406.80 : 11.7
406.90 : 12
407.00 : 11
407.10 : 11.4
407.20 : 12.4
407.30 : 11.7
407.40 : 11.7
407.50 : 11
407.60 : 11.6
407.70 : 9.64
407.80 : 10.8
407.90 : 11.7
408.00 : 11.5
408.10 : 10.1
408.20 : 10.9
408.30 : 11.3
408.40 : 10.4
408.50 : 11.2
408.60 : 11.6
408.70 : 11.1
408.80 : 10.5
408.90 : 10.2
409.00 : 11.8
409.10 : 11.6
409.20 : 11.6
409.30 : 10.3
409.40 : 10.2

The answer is 1.99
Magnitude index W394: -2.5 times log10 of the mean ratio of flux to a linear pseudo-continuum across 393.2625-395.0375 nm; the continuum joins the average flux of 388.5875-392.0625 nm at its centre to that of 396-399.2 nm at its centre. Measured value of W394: 0.332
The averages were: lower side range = 7.29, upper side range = 7.11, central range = 5.3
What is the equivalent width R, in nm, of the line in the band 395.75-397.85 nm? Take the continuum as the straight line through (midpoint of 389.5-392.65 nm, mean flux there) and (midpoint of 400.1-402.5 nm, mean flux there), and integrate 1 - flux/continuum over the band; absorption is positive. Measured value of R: 0.93 nm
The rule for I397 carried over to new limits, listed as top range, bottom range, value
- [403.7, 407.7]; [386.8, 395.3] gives 1.83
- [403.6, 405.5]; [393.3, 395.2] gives 1.98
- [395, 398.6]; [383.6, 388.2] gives 1.40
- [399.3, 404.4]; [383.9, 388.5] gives 2.29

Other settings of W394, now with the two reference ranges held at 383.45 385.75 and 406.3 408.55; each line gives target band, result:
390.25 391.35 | -0.19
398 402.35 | -0.19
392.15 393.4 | 0.33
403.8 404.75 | -0.10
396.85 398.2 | 0.31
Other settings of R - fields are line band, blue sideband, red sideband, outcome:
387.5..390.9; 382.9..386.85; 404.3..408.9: -0.27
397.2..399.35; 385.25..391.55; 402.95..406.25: 0.08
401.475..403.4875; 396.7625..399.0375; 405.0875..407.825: -0.50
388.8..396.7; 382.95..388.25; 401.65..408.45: 0.56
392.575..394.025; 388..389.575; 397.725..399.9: 0.67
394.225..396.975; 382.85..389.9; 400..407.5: 0.61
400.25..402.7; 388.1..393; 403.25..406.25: -0.41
